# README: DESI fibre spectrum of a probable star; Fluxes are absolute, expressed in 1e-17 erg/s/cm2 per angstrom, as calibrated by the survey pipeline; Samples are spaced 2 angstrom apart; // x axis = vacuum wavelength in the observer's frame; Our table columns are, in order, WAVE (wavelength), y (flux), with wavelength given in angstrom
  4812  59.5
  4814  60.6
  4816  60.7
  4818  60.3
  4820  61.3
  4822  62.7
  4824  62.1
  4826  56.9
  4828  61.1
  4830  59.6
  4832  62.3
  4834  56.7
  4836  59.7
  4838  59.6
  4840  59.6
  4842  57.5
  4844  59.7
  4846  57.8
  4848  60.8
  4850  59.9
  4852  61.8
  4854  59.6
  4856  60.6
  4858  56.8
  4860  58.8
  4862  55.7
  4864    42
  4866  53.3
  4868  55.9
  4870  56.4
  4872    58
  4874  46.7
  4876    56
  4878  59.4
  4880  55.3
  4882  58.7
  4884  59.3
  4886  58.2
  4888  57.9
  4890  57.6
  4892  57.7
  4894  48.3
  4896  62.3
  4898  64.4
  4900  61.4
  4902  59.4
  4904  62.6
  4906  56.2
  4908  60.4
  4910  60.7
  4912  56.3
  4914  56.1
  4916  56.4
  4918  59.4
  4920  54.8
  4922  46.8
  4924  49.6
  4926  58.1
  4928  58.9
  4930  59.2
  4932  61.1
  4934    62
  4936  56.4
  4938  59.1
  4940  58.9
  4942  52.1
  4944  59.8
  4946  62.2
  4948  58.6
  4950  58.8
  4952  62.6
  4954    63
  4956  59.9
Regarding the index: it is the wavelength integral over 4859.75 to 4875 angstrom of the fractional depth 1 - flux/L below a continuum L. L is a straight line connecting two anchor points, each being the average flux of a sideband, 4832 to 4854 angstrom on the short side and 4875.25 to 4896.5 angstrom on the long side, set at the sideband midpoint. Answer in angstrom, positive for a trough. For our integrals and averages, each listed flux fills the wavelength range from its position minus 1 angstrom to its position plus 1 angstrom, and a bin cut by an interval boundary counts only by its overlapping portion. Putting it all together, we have 1.3 angstrom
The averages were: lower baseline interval 59.5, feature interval 53.1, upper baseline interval 57.2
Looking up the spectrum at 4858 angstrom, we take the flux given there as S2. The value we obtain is 56.8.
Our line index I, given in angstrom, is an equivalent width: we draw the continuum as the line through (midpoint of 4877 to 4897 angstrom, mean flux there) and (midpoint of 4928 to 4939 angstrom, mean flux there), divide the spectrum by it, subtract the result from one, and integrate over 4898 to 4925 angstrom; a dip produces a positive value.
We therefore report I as 0.6 angstrom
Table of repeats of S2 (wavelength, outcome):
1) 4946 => 62.2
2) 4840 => 59.6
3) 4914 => 56.1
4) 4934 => 62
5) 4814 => 60.6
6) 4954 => 63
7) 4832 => 62.3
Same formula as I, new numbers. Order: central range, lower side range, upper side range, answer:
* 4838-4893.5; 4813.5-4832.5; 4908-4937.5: 1.96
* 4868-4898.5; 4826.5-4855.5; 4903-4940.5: 0.84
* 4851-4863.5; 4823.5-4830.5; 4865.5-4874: -0.40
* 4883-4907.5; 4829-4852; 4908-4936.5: -0.43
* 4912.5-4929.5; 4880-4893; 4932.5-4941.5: 0.98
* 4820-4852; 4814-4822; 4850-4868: -0.51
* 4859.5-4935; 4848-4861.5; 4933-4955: 3.31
